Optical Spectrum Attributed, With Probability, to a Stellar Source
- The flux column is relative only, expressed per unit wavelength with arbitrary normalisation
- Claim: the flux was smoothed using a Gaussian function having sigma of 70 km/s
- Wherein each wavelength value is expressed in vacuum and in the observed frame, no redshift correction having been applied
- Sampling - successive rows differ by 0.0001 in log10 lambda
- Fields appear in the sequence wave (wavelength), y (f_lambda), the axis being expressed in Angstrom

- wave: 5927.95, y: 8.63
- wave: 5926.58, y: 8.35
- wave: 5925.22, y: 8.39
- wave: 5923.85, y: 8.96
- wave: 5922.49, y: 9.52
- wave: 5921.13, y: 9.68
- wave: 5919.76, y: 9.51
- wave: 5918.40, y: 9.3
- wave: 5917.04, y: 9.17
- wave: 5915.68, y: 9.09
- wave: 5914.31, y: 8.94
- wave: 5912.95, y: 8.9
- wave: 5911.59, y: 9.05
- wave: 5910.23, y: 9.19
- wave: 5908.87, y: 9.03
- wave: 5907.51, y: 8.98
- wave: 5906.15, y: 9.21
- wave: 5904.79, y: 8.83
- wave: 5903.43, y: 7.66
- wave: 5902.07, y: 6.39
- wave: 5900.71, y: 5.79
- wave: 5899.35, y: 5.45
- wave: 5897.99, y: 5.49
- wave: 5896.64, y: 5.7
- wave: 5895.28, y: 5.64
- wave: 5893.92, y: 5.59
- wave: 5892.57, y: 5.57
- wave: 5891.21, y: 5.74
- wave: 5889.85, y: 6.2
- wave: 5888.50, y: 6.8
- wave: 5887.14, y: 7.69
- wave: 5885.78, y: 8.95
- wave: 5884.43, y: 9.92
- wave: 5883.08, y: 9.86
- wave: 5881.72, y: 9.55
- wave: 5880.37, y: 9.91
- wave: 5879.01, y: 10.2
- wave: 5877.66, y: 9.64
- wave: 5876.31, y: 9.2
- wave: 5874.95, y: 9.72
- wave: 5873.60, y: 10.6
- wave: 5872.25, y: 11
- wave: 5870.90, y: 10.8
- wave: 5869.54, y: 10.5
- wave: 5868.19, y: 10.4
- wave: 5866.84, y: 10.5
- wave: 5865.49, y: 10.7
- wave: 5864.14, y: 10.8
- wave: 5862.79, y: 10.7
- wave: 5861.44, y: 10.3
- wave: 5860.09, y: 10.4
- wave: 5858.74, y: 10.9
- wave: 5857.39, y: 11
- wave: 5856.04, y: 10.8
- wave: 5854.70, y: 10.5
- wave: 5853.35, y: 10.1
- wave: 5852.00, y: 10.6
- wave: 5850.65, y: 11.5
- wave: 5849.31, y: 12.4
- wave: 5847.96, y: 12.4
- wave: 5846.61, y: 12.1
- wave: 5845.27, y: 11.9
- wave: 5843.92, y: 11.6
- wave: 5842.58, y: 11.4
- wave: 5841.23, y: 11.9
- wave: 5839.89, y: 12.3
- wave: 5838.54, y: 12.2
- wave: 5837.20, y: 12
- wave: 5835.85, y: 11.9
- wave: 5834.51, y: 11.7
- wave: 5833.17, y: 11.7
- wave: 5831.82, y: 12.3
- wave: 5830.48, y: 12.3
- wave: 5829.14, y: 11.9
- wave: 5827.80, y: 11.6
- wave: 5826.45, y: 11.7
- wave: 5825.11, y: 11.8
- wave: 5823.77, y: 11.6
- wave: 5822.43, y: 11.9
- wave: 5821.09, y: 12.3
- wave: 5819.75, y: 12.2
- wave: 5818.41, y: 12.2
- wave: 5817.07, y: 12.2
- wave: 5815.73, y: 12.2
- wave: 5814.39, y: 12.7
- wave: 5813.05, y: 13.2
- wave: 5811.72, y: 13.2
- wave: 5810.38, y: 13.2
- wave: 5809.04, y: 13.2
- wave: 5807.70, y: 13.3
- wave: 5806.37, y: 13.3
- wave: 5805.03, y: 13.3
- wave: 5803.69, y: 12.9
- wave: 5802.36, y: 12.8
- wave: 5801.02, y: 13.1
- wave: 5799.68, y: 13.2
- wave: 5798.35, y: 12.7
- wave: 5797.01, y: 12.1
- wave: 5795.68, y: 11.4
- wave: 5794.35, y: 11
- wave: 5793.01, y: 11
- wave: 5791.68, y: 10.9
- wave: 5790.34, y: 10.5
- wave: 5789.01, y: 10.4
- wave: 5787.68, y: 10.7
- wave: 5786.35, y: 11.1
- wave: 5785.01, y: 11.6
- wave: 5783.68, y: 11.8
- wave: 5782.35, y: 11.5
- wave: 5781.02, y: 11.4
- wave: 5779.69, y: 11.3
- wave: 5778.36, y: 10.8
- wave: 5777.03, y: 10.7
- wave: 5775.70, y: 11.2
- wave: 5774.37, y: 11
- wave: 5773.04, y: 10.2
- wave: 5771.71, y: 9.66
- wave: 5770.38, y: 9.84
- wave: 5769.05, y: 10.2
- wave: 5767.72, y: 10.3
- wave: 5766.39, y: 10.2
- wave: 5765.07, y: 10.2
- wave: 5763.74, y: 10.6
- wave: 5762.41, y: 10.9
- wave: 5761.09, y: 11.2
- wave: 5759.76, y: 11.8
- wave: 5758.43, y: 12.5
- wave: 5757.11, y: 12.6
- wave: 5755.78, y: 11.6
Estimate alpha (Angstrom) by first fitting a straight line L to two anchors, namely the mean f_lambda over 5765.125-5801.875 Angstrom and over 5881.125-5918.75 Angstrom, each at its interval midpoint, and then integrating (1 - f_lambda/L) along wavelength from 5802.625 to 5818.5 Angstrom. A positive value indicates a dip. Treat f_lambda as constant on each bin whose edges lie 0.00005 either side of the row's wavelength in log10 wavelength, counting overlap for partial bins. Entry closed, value -4.0 Angstrom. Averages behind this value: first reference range 11.1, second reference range 7.76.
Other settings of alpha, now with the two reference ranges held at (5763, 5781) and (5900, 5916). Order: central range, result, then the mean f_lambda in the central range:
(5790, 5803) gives -2.28 Angstrom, 11.9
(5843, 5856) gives -2.95 Angstrom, 11.4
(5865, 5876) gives -1.84 Angstrom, 10.5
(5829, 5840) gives -2.87 Angstrom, 12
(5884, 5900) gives 3.97 Angstrom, 6.51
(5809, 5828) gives -4.94 Angstrom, 12.3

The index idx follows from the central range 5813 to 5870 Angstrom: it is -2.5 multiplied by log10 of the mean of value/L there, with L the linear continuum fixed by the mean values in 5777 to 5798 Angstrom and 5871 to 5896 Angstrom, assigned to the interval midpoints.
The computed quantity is -0.19 mag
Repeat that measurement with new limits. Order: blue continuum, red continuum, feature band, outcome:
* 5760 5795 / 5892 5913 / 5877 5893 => -0.08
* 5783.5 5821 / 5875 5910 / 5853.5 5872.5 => -0.16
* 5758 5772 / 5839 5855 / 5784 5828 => -0.09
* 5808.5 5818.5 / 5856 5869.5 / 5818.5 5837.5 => 0.02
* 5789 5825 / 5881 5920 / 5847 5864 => -0.10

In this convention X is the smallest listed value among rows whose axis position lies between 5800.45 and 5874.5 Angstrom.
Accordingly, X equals 10.1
